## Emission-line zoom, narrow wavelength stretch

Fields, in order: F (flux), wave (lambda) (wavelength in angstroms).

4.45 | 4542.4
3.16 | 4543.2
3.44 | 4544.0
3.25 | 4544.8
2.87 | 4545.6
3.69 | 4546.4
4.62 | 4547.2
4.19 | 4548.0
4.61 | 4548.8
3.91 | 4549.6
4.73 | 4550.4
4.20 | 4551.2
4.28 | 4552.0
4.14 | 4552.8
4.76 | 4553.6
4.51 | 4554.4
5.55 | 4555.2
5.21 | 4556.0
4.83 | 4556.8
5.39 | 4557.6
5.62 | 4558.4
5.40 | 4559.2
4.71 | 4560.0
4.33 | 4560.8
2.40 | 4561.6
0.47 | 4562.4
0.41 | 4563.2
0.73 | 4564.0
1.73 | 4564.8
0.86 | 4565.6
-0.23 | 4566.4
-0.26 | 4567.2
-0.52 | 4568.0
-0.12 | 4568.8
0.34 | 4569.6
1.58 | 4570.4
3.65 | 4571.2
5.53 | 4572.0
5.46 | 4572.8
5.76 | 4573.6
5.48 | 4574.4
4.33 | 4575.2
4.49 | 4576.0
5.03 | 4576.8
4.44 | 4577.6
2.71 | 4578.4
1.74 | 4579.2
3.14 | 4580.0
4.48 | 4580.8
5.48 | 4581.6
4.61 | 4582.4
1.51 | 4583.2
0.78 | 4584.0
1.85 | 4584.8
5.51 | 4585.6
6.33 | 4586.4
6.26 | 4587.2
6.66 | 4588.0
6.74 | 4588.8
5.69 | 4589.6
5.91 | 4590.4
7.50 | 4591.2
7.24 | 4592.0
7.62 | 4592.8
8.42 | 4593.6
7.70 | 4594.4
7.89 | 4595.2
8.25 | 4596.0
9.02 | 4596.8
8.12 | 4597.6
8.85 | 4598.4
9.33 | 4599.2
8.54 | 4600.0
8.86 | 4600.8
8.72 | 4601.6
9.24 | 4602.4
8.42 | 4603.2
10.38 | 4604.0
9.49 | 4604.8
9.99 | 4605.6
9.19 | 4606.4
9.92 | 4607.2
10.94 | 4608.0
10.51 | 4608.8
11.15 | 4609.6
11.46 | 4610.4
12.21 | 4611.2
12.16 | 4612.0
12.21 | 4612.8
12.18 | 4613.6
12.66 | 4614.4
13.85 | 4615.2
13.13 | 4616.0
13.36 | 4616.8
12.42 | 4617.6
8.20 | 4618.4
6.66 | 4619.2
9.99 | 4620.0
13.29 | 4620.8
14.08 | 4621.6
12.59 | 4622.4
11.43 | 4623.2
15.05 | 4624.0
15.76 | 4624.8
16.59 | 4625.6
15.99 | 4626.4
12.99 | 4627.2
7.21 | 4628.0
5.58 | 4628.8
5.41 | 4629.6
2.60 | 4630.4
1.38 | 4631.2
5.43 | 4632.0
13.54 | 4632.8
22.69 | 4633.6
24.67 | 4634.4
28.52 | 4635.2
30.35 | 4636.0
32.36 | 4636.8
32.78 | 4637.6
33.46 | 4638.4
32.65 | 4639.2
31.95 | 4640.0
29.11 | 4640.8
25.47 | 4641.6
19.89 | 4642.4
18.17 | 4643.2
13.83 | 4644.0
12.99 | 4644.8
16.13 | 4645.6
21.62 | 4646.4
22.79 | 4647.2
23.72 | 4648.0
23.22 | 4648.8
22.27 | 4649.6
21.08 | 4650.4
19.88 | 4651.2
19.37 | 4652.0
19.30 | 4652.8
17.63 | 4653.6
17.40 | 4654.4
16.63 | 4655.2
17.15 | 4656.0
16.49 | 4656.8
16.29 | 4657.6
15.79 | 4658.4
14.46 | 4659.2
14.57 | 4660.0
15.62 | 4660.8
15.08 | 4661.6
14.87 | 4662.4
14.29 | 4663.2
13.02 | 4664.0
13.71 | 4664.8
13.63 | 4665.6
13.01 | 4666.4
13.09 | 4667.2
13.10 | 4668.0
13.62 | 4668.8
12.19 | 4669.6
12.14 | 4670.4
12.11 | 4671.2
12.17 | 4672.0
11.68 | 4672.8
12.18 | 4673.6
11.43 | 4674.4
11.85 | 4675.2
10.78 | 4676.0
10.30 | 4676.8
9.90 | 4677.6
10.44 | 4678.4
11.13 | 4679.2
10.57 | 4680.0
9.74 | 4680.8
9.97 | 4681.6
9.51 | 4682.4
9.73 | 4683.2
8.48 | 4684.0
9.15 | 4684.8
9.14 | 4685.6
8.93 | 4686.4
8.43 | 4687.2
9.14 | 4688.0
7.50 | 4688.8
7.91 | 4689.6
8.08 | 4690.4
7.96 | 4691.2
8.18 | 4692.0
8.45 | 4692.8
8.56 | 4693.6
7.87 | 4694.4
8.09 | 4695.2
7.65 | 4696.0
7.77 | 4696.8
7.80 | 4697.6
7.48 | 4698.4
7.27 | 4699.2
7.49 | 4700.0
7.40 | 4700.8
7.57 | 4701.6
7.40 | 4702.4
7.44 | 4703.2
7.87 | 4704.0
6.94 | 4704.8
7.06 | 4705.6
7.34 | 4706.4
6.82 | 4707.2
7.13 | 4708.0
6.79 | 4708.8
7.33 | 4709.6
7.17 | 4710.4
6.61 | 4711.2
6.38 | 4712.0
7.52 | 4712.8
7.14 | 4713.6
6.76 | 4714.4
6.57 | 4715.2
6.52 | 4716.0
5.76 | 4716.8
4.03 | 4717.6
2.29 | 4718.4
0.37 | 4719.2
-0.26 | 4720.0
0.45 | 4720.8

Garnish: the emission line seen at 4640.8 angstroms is Lyman alpha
